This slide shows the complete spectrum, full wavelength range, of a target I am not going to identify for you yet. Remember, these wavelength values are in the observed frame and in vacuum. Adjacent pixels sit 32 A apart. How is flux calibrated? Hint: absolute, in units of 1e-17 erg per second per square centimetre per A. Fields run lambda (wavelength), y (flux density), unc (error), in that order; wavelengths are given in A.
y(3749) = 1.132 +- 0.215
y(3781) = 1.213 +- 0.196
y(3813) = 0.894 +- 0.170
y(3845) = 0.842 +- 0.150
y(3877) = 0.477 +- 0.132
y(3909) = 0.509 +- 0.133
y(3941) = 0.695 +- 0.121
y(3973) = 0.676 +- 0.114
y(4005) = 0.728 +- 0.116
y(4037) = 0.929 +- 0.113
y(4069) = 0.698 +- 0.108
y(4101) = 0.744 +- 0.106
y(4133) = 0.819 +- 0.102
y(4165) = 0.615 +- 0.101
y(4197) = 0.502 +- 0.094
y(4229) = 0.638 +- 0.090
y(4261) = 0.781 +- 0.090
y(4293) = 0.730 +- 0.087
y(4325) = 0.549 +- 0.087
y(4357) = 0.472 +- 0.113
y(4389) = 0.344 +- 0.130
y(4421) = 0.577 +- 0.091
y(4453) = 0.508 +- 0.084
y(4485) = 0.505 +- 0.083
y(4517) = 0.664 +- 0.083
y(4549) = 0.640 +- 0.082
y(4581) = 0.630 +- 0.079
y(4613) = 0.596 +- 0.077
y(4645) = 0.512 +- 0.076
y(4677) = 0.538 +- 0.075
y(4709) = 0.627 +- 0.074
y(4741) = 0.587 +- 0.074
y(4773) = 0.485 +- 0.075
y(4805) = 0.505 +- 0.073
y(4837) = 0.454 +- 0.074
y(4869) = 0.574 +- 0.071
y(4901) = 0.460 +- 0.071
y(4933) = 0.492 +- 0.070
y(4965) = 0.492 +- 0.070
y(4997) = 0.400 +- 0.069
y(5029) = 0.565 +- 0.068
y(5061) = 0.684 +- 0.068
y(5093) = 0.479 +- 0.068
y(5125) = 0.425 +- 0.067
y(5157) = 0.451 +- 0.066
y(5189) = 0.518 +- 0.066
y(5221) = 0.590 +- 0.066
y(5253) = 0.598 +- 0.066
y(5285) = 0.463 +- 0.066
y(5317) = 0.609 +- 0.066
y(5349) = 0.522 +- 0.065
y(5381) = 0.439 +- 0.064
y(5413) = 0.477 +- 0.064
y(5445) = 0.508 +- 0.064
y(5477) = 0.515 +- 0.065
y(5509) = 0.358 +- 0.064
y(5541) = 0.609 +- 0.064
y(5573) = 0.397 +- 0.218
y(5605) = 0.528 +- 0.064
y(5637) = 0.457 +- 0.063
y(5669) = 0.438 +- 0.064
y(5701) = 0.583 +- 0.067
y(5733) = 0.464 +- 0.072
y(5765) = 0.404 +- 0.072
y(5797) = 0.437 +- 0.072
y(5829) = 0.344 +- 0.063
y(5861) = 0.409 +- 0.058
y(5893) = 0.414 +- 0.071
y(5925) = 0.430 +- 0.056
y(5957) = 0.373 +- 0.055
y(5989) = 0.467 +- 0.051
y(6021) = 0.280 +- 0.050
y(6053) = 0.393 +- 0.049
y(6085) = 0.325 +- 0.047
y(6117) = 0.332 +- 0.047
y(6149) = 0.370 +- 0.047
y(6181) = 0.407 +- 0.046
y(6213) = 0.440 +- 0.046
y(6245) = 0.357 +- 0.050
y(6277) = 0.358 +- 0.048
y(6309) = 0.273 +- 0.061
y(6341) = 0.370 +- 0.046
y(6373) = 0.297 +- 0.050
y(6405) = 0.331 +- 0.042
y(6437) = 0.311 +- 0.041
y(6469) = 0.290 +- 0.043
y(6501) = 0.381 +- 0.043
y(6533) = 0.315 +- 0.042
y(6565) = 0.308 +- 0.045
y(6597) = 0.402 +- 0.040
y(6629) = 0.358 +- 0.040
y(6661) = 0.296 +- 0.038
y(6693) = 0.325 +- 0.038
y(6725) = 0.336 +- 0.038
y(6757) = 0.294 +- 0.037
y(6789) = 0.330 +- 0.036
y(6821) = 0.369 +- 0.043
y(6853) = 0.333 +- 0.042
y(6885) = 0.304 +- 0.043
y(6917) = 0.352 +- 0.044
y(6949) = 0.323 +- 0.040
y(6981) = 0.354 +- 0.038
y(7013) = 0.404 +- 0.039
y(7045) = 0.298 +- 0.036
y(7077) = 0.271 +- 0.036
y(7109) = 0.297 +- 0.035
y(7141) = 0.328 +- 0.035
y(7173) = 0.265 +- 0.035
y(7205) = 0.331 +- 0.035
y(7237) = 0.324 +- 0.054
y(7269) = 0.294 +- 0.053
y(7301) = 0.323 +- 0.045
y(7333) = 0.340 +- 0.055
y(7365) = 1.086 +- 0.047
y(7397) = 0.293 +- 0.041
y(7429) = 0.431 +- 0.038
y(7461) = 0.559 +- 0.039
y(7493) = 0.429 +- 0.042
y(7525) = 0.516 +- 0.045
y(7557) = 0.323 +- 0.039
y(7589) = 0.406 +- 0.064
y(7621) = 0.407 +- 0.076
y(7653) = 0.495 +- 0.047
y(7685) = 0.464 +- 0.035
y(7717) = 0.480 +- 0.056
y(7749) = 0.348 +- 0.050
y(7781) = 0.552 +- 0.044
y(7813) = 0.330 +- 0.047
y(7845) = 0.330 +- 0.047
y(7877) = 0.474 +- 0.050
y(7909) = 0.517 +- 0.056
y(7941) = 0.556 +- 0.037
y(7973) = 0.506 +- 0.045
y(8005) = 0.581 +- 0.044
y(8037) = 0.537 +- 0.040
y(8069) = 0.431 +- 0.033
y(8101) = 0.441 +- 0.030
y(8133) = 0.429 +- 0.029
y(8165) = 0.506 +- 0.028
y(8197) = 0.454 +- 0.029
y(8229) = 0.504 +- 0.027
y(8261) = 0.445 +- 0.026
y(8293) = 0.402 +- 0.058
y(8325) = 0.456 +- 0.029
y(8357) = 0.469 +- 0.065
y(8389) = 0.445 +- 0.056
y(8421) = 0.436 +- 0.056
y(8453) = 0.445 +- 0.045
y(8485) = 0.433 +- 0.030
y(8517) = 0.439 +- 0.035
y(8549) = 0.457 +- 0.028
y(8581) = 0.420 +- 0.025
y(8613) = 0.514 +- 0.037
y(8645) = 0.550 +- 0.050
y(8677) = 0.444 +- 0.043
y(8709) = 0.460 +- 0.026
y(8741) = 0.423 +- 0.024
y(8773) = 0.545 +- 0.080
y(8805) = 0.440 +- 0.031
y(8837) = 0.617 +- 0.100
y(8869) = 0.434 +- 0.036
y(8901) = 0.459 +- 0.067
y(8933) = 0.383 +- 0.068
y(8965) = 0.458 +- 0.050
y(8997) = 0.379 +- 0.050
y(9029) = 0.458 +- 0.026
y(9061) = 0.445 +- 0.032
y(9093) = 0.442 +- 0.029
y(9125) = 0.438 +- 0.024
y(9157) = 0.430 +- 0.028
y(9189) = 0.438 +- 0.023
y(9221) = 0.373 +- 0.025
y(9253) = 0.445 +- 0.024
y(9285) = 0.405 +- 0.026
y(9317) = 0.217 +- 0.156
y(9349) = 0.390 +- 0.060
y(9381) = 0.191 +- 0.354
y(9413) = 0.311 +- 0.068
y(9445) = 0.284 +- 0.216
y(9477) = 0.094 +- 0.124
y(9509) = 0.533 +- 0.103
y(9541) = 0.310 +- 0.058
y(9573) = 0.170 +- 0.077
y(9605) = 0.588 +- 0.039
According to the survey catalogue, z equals 0.97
